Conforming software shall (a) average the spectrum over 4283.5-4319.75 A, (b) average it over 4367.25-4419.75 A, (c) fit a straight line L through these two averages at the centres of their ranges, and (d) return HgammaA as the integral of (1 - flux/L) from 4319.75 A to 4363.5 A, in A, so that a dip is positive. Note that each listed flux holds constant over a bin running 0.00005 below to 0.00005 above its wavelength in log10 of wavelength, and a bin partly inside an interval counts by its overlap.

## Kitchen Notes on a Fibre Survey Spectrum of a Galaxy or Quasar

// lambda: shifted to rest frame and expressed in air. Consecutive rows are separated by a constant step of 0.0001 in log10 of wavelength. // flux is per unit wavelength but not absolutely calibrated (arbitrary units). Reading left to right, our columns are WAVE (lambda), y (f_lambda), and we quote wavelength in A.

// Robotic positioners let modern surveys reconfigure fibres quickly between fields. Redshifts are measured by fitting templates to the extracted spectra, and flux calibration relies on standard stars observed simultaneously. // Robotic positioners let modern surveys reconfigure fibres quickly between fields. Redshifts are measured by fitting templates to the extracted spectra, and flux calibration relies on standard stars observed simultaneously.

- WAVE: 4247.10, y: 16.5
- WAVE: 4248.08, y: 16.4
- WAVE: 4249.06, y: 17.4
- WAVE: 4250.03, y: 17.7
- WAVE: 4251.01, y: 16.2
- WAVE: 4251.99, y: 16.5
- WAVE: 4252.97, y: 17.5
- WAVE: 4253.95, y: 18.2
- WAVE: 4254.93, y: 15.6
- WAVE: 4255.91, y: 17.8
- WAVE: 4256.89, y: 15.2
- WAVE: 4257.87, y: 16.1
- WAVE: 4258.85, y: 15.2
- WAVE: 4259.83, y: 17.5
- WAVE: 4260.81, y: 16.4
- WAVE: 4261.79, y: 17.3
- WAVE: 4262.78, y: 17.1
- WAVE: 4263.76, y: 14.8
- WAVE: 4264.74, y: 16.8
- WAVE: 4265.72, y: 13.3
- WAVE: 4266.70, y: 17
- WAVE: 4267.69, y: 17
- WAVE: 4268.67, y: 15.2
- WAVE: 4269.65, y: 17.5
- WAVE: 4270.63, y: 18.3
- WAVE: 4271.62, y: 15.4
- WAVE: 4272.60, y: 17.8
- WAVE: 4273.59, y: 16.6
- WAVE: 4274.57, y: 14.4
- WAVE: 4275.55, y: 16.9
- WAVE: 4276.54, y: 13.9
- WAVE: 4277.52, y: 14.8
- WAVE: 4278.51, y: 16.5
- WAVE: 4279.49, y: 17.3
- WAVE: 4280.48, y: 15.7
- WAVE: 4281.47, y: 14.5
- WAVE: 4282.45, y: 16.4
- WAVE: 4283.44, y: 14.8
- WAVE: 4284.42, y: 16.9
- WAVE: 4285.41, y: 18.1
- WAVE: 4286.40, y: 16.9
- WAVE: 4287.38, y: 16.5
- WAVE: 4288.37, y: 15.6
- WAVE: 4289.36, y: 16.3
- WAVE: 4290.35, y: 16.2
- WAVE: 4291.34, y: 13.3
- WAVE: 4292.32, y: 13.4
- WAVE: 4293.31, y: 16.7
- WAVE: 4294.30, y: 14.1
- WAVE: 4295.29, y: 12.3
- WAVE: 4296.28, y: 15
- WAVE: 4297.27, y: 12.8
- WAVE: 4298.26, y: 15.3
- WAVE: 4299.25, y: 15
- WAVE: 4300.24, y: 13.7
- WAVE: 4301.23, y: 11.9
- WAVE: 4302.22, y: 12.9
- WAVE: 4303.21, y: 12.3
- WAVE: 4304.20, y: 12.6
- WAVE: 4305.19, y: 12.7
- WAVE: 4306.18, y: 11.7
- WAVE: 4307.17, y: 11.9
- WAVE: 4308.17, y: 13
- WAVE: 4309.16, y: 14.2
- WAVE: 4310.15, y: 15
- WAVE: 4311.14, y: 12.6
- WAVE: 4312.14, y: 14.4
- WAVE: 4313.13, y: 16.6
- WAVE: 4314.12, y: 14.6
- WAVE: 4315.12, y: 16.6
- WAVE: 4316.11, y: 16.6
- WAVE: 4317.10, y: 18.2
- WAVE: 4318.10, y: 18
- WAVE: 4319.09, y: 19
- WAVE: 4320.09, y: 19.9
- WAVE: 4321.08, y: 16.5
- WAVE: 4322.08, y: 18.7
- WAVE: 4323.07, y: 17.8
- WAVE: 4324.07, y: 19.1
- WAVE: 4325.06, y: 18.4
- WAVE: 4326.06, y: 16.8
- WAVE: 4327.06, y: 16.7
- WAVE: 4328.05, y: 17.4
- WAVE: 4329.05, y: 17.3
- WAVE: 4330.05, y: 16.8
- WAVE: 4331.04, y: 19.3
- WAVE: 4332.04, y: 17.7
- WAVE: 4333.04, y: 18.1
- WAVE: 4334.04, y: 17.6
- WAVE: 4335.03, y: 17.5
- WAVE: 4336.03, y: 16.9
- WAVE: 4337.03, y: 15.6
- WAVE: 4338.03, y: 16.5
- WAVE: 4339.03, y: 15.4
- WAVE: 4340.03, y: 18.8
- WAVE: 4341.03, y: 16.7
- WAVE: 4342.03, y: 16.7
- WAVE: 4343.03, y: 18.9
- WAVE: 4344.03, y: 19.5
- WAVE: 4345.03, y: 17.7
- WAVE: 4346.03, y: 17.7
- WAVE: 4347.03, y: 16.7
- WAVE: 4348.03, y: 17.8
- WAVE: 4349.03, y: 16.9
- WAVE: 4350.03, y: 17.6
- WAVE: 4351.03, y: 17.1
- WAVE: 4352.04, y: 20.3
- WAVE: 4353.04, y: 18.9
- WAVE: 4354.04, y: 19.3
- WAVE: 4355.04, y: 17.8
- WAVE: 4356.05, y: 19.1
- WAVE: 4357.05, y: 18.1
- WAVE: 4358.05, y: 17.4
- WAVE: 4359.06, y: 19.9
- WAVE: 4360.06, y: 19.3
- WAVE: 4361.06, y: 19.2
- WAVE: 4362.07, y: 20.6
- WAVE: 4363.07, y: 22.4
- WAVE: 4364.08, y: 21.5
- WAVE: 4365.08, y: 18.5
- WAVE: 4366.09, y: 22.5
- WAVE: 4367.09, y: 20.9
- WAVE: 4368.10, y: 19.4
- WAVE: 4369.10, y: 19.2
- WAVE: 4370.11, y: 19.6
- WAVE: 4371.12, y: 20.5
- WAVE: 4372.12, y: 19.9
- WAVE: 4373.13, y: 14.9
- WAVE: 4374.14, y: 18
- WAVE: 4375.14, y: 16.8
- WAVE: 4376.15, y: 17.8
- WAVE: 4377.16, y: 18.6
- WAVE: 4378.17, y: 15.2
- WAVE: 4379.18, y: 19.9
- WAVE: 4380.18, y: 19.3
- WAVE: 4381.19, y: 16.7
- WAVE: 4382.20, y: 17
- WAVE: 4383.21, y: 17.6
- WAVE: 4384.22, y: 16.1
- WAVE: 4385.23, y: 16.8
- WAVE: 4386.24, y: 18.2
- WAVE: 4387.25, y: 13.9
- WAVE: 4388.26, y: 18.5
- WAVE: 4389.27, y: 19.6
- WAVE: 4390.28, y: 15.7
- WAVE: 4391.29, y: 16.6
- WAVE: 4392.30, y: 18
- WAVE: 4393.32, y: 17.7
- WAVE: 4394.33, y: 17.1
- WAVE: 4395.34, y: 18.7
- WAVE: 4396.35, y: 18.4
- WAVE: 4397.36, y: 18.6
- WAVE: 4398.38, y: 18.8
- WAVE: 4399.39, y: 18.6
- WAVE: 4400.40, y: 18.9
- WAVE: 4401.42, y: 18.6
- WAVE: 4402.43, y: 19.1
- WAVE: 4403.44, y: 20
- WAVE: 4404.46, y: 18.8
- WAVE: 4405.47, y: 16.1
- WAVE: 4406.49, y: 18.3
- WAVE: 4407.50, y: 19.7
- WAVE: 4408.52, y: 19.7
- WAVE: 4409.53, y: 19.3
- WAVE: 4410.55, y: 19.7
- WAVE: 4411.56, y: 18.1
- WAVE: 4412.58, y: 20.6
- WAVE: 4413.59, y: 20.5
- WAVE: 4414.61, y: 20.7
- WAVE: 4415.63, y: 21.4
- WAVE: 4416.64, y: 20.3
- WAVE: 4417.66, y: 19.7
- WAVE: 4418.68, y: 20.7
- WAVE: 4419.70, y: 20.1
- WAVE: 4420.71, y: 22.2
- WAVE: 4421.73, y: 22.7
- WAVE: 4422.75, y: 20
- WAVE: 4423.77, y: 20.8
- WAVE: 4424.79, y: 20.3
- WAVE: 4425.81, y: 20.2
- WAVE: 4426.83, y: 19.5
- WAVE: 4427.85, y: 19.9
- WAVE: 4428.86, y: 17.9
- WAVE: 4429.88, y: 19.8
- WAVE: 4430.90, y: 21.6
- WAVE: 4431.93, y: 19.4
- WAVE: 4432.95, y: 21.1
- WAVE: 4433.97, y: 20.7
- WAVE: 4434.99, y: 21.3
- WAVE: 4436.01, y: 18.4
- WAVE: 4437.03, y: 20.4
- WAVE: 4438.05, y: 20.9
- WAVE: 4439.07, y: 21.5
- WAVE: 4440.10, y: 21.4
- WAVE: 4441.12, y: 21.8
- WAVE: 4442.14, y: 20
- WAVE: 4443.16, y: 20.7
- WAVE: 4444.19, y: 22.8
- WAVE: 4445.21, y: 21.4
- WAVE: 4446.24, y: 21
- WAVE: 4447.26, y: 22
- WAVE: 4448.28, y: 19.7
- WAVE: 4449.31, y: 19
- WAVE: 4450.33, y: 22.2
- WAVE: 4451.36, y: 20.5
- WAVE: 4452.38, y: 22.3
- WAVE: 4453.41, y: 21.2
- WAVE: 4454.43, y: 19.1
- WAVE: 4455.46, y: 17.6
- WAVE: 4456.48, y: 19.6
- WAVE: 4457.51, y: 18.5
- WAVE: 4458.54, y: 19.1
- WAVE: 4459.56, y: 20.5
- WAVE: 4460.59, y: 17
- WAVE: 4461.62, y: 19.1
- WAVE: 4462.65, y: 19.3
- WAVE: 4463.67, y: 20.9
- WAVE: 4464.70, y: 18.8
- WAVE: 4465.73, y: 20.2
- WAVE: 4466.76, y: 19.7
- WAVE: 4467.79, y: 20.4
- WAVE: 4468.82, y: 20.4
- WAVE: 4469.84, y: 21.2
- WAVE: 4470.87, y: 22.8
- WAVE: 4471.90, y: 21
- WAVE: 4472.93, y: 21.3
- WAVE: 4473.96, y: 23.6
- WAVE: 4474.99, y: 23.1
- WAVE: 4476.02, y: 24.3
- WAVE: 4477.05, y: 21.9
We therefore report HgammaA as -4.31 A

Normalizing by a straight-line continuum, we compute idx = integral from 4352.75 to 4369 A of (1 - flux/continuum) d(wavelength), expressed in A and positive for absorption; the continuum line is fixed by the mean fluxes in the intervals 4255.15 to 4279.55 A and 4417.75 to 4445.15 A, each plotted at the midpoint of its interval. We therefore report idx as -0.82 A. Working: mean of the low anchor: 16.2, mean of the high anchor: 20.6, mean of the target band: 19.7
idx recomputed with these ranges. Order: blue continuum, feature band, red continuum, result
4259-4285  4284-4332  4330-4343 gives 3.41 A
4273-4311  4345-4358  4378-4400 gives -1.24 A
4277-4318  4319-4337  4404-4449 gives -1.88 A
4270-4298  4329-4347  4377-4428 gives -0.39 A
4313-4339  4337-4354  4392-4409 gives 0.05 A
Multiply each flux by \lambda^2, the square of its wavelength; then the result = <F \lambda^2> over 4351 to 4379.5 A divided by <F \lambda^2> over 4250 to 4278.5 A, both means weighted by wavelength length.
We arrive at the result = 1.22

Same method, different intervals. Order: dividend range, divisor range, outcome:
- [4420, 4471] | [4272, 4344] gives 1.36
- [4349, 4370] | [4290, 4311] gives 1.47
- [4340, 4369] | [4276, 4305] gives 1.31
